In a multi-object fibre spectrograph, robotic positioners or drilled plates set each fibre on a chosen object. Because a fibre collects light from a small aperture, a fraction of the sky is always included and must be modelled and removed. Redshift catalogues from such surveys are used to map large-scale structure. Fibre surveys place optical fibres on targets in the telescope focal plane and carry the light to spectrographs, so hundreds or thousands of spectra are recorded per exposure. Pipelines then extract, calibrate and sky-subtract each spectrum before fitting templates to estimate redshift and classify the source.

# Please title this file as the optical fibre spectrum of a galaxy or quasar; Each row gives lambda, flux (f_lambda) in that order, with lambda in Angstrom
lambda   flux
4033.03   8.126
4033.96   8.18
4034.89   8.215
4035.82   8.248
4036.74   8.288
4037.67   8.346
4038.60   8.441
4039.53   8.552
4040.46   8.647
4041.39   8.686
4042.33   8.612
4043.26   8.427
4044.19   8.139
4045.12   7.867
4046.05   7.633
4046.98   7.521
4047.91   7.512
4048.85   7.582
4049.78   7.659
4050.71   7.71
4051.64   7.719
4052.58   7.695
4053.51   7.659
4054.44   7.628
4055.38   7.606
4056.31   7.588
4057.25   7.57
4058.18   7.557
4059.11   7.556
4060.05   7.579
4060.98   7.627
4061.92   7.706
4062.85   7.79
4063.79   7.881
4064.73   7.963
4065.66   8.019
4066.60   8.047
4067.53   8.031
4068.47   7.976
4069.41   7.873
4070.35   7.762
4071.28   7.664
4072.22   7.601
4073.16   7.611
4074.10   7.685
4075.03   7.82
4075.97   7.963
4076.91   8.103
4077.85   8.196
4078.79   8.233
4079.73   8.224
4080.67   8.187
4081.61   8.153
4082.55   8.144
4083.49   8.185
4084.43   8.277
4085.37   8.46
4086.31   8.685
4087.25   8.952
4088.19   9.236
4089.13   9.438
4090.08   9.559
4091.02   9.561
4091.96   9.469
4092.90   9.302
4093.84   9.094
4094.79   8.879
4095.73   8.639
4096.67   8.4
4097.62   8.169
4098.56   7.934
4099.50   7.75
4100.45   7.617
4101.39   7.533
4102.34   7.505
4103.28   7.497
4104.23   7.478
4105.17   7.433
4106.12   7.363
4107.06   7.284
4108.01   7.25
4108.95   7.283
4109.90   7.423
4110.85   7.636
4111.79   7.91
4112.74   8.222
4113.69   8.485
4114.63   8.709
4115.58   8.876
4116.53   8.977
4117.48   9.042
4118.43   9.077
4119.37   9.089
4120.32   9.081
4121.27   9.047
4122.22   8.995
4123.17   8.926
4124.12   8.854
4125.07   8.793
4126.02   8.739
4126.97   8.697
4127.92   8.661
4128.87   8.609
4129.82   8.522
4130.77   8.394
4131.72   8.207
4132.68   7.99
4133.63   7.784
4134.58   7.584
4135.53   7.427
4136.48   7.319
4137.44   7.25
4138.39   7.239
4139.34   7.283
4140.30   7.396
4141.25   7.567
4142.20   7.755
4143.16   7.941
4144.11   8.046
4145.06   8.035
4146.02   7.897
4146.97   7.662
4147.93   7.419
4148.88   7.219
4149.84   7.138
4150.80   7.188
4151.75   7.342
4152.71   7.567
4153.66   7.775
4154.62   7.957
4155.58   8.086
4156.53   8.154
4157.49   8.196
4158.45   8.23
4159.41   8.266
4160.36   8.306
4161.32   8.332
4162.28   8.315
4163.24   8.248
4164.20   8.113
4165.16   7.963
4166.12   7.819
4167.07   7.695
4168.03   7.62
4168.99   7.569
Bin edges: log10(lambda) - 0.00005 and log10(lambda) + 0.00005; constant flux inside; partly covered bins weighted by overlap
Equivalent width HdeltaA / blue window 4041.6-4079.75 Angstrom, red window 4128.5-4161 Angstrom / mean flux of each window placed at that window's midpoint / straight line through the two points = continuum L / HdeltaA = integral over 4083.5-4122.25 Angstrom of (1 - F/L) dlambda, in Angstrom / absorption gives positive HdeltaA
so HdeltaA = -2.94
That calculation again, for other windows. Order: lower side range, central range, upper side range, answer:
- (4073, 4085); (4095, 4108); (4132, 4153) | 0.24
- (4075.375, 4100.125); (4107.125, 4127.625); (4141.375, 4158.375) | -0.85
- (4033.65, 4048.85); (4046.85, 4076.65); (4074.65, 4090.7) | 2.14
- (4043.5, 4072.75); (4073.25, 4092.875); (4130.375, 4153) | -2.11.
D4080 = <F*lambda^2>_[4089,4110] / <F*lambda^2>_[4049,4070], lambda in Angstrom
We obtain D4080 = 1.1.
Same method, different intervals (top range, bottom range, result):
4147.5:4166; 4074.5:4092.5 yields 0.95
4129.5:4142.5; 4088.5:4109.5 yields 0.95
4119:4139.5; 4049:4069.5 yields 1.11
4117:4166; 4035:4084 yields 1.06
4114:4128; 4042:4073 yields 1.18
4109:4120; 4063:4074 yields 1.10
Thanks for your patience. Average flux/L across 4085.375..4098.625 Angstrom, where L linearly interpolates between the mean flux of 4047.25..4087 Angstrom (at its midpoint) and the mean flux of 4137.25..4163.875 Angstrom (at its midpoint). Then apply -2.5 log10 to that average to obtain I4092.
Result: -0.14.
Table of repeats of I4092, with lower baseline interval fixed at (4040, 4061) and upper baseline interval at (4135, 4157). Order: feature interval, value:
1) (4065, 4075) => -0.01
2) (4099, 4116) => -0.01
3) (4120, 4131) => -0.15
